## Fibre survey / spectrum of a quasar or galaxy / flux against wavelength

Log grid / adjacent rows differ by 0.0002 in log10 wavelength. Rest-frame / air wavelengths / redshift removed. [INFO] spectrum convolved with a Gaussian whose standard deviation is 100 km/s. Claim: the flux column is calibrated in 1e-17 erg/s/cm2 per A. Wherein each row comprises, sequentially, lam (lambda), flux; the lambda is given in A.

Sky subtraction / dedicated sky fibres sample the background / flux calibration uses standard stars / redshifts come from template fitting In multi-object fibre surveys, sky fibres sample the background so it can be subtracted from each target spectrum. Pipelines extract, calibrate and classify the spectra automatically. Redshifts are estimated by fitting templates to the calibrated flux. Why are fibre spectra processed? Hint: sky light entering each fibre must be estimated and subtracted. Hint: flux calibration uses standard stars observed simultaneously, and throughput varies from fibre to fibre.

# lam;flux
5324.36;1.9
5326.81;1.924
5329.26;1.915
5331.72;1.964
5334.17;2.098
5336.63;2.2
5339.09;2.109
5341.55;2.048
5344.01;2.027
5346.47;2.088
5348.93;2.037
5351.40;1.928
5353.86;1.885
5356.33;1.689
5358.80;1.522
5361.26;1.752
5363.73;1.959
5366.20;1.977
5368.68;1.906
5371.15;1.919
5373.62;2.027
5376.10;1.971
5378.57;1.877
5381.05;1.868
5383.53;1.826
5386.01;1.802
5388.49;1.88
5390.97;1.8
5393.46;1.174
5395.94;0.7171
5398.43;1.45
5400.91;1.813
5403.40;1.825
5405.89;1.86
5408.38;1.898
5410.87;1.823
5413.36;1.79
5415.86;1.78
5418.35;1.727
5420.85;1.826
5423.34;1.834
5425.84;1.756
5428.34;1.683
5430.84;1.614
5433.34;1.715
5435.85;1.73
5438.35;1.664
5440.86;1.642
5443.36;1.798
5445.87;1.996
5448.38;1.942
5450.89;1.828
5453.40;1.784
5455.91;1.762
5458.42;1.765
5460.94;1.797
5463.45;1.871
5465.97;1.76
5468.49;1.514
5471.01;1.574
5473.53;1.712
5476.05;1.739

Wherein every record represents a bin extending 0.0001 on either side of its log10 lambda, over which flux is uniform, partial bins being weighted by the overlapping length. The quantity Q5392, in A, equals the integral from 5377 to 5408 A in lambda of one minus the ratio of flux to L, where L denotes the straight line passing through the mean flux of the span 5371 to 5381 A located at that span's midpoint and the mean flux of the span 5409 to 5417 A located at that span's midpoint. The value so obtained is 3.5 A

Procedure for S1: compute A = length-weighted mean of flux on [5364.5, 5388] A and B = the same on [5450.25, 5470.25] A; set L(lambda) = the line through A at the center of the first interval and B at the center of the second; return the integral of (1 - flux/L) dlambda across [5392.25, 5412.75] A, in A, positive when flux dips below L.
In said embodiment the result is 3.1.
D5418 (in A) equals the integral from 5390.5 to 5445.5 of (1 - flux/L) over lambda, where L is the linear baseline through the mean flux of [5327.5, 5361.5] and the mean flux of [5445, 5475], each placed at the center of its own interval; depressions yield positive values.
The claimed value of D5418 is 4.62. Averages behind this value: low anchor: 1.95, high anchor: 1.77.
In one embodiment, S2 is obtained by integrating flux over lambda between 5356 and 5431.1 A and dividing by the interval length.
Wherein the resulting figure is 1.76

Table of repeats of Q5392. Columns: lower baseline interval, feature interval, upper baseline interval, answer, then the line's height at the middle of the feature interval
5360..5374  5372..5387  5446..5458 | 0.07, 1.91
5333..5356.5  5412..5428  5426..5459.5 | 0.38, 1.82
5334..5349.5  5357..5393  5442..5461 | 2.96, 2.01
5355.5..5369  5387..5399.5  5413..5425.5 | 2.66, 1.79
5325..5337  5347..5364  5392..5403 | -0.66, 1.76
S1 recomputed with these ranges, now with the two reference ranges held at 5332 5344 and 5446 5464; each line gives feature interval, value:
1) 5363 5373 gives 0.4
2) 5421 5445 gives 2.0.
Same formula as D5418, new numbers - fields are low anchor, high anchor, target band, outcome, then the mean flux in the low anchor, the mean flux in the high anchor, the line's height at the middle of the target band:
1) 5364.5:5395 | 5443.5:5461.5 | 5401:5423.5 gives 0.2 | 1.83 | 1.84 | 1.83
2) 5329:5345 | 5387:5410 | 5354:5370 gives 0.6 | 2.06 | 1.61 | 1.88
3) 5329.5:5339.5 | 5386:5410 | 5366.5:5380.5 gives -1.1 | 2.07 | 1.62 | 1.79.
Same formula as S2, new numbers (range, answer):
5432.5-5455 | 1.79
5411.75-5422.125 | 1.78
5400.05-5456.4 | 1.79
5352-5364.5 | 1.76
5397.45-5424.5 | 1.79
